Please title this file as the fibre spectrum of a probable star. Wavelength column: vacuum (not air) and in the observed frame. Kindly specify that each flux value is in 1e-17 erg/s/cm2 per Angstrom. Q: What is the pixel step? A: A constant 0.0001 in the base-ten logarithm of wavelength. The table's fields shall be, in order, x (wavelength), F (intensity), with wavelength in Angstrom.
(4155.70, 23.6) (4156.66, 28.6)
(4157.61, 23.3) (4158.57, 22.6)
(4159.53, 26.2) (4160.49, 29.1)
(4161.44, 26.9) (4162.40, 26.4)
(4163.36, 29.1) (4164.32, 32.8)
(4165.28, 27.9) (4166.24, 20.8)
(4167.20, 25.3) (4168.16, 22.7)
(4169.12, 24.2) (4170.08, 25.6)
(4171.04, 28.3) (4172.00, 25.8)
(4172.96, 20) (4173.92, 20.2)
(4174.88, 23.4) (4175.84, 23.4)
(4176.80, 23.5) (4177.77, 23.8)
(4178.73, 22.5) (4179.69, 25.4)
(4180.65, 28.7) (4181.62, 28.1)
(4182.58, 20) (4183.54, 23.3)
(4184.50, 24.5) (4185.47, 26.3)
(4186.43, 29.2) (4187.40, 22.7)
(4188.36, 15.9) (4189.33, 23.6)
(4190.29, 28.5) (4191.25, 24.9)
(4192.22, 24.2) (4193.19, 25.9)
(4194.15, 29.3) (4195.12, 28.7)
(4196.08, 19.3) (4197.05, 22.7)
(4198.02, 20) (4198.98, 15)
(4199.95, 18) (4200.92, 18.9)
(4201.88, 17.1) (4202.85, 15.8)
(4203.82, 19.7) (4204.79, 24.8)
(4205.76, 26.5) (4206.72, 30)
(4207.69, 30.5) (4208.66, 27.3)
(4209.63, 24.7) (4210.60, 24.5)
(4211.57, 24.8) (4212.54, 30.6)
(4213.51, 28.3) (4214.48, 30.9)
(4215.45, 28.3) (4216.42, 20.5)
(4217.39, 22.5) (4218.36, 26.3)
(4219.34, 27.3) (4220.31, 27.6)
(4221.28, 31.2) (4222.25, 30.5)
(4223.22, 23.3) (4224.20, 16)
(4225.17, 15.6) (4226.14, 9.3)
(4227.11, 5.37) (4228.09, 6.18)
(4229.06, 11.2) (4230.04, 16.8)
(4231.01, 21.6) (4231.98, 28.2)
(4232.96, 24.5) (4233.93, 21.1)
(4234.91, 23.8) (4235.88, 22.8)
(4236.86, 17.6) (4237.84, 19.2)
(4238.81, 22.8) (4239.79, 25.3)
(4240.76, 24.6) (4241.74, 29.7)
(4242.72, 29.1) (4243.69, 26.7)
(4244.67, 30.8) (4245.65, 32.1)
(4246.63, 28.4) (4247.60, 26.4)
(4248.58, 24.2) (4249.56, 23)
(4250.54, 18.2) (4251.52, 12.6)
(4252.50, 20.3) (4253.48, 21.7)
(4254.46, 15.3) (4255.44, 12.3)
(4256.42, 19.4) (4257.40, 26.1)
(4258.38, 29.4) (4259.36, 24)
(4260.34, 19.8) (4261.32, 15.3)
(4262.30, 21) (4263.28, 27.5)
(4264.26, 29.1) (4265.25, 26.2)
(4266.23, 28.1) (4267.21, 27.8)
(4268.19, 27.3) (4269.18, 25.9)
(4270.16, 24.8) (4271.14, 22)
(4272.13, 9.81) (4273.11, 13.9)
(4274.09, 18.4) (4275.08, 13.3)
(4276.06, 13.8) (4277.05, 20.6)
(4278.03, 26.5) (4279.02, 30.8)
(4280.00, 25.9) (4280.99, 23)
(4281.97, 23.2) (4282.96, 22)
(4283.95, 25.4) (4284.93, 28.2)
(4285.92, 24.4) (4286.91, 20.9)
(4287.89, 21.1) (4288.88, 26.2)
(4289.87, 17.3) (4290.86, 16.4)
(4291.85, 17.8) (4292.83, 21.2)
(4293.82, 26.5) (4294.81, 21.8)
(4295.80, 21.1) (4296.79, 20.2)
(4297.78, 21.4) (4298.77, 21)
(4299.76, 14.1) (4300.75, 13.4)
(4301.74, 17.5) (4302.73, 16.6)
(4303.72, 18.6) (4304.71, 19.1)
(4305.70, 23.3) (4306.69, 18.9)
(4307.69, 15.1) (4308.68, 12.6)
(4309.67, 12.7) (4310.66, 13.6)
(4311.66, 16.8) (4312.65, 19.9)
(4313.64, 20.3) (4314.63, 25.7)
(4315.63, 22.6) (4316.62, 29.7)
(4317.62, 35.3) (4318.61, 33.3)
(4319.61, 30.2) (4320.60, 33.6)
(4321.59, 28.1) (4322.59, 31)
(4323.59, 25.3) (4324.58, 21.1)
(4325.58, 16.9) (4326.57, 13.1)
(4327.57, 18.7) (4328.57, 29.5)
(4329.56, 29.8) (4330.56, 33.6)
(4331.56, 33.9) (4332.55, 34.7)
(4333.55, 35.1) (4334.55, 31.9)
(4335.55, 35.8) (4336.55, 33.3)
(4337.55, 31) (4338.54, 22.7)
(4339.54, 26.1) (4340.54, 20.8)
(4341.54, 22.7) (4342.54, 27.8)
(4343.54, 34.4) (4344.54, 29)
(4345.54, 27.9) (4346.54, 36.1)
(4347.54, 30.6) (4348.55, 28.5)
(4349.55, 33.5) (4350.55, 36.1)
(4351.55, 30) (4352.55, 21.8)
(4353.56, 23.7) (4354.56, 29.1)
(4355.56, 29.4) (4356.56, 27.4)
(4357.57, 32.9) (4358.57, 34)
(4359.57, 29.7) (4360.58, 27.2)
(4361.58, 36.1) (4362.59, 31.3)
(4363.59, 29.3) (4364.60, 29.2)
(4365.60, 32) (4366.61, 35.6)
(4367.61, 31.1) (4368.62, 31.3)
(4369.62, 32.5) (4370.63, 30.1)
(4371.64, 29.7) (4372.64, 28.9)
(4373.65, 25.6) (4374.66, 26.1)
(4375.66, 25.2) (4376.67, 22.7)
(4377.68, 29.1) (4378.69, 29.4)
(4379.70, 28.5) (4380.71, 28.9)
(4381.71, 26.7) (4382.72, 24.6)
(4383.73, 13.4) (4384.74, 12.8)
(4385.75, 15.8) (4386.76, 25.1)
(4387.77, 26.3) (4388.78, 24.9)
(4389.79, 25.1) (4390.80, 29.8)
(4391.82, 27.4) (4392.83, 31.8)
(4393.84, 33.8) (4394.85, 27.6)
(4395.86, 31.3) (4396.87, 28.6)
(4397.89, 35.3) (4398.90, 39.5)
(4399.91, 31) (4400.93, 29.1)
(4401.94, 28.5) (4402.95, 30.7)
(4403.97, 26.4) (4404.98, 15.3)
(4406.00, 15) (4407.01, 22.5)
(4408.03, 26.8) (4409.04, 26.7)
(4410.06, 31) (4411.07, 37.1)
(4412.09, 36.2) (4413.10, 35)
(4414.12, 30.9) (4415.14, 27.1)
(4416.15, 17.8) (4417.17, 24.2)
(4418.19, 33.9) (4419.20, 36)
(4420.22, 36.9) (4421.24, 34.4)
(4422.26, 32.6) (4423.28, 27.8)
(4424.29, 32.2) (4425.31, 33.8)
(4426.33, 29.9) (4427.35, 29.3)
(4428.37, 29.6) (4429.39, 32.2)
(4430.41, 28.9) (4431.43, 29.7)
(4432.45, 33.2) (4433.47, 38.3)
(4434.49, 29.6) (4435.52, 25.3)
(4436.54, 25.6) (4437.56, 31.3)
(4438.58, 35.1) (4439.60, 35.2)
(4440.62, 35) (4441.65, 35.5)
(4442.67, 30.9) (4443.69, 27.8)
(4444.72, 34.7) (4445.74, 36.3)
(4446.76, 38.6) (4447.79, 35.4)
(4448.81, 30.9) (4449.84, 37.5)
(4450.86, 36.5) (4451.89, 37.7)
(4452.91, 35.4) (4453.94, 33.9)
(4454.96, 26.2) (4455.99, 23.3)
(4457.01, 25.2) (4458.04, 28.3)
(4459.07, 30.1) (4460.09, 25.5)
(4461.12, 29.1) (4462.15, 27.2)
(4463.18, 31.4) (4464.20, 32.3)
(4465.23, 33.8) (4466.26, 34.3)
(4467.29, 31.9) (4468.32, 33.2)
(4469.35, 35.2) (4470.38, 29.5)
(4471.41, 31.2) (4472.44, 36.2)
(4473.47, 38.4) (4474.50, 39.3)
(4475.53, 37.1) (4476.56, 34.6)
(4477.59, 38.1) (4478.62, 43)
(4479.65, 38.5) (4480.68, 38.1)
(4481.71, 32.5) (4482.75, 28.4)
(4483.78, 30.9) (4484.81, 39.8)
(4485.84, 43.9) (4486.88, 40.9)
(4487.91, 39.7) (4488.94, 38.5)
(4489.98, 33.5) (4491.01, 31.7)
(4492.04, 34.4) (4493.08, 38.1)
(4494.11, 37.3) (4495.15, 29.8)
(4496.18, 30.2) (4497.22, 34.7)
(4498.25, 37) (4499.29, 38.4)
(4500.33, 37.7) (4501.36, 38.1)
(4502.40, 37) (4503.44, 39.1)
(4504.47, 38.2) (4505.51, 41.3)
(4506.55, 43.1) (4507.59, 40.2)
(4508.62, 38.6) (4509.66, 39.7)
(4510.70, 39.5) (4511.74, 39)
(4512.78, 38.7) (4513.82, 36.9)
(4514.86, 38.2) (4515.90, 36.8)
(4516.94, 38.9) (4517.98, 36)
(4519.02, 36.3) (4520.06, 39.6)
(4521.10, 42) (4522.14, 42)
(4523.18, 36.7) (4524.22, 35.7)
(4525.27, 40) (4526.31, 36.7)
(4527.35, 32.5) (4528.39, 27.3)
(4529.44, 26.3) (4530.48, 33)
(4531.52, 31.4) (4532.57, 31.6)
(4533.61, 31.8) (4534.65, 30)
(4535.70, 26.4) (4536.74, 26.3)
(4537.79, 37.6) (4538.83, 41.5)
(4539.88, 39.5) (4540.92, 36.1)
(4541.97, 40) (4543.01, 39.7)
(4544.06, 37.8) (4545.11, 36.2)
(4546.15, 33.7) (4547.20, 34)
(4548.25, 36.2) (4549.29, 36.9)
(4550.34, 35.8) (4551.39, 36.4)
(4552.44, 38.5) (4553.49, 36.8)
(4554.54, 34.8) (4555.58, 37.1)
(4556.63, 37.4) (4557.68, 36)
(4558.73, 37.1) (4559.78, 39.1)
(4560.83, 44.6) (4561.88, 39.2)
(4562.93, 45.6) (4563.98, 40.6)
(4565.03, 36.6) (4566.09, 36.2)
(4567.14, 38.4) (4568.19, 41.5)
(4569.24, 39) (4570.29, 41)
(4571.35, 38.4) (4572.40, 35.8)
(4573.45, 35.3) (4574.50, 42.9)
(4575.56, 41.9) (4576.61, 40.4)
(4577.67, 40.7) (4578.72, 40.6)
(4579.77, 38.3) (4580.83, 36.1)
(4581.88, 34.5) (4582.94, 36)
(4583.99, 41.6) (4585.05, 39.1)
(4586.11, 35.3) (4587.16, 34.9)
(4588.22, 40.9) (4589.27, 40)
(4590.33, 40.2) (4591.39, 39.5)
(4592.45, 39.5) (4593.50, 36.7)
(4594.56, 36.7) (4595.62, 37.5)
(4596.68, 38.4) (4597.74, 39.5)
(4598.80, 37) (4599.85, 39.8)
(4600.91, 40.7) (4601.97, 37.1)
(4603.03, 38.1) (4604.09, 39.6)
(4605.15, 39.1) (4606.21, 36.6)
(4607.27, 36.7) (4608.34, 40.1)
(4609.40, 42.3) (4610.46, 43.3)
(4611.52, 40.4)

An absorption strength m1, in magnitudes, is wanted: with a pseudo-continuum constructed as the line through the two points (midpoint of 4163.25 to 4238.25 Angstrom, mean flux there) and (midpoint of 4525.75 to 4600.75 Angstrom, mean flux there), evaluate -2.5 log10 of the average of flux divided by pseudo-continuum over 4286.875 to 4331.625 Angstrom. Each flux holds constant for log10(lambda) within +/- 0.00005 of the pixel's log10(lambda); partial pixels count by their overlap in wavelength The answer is 0.24 mag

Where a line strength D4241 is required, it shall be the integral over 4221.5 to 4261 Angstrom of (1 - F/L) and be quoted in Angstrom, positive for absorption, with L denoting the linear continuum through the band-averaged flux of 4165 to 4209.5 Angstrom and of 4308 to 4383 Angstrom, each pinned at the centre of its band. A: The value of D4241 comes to 5.89 Angstrom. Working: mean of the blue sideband 23.7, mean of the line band 21.4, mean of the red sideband 27.9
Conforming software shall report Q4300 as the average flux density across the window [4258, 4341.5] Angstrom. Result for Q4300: 23.3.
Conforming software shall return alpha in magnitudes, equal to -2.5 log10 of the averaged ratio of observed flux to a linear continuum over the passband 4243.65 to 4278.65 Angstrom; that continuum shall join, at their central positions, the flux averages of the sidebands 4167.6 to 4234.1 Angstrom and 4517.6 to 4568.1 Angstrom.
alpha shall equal 0.15 mag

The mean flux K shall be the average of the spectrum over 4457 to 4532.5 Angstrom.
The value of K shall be 35.6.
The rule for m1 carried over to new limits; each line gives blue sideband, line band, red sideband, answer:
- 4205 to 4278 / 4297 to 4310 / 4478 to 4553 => 0.43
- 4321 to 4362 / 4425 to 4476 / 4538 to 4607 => 0.04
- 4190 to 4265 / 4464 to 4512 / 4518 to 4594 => -0.07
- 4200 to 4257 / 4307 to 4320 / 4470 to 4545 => 0.22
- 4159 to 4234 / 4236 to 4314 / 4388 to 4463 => 0.20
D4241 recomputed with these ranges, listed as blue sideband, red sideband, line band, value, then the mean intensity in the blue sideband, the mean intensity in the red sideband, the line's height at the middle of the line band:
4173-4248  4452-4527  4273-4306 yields 7.5 Angstrom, 23.5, 35.7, 26.9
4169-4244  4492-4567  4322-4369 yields -0.2 Angstrom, 23.2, 36.7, 29.1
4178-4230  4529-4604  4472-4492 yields -1.7 Angstrom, 23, 37.4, 34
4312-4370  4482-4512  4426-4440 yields 1.2 Angstrom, 29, 37.1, 33.8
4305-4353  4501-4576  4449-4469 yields 1.2 Angstrom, 26.5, 37.2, 33.2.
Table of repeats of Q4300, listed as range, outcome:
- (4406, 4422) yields 30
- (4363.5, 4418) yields 27.7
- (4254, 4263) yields 20.5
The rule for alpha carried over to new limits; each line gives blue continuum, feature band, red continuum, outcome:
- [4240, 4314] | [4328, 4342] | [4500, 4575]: -0.20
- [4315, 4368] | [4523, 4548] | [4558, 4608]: 0.08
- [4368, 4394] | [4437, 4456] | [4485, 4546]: -0.08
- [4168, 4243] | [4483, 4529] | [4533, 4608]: -0.06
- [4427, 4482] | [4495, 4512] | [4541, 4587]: -0.08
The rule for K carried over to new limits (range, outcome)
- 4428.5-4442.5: 31.8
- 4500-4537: 36.2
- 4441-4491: 33.9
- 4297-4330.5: 21.9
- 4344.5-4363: 30.2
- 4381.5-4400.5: 26.9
